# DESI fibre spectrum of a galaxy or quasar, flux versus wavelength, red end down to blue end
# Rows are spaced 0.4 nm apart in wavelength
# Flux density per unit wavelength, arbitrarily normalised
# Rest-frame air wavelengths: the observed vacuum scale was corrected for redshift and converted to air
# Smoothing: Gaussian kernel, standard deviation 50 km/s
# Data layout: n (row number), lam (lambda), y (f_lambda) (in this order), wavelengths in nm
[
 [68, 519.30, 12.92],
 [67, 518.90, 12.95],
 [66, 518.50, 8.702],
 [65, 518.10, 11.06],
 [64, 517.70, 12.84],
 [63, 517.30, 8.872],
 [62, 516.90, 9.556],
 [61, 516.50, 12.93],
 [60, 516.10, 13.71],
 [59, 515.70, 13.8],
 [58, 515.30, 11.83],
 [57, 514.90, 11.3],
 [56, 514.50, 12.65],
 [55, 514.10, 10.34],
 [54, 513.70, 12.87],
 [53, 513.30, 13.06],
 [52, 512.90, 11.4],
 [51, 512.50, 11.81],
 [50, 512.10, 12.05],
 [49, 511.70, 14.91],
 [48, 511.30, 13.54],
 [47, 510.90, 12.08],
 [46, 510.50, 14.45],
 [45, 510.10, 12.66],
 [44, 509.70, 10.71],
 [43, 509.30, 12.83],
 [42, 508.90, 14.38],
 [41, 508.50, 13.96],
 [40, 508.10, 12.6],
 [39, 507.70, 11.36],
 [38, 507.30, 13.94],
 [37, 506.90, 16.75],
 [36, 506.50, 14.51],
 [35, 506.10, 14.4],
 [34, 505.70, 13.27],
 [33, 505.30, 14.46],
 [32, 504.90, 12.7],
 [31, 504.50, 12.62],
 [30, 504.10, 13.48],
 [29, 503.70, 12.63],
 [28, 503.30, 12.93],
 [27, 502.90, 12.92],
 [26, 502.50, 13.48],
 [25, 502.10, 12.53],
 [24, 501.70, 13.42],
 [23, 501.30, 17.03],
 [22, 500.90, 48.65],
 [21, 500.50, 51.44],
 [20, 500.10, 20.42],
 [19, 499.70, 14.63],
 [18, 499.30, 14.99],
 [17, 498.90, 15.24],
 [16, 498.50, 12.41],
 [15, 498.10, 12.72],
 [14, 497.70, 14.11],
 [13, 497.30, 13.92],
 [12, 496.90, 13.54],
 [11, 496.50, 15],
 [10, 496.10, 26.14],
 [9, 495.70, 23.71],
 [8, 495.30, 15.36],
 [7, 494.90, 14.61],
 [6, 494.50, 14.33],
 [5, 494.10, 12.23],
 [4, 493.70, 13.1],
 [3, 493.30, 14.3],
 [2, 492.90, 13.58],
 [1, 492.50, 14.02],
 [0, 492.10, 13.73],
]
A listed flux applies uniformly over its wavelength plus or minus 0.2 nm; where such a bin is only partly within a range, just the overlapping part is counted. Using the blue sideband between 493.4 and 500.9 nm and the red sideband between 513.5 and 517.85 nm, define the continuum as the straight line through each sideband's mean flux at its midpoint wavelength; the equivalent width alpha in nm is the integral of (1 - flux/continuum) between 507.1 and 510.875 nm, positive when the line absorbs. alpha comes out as 0.34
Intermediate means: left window 18.4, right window 11.9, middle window 12.9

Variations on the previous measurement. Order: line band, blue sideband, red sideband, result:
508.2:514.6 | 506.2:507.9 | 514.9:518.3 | 0.17 nm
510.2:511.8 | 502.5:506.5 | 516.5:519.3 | -0.18 nm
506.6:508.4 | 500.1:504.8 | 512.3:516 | 0.31 nm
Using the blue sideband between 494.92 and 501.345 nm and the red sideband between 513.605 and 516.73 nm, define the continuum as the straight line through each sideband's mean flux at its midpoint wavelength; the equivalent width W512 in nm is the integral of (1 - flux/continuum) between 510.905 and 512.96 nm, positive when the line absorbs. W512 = 0.172 nm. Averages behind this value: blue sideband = 20.5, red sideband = 12.4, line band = 12.8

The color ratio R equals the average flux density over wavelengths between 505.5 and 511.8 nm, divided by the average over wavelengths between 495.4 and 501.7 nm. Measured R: 0.7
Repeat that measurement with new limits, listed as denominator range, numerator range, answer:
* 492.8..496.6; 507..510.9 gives 0.80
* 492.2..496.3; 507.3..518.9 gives 0.76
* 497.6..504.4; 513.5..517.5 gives 0.64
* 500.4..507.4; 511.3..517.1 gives 0.71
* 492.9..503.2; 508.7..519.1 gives 0.68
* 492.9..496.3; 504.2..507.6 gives 0.85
